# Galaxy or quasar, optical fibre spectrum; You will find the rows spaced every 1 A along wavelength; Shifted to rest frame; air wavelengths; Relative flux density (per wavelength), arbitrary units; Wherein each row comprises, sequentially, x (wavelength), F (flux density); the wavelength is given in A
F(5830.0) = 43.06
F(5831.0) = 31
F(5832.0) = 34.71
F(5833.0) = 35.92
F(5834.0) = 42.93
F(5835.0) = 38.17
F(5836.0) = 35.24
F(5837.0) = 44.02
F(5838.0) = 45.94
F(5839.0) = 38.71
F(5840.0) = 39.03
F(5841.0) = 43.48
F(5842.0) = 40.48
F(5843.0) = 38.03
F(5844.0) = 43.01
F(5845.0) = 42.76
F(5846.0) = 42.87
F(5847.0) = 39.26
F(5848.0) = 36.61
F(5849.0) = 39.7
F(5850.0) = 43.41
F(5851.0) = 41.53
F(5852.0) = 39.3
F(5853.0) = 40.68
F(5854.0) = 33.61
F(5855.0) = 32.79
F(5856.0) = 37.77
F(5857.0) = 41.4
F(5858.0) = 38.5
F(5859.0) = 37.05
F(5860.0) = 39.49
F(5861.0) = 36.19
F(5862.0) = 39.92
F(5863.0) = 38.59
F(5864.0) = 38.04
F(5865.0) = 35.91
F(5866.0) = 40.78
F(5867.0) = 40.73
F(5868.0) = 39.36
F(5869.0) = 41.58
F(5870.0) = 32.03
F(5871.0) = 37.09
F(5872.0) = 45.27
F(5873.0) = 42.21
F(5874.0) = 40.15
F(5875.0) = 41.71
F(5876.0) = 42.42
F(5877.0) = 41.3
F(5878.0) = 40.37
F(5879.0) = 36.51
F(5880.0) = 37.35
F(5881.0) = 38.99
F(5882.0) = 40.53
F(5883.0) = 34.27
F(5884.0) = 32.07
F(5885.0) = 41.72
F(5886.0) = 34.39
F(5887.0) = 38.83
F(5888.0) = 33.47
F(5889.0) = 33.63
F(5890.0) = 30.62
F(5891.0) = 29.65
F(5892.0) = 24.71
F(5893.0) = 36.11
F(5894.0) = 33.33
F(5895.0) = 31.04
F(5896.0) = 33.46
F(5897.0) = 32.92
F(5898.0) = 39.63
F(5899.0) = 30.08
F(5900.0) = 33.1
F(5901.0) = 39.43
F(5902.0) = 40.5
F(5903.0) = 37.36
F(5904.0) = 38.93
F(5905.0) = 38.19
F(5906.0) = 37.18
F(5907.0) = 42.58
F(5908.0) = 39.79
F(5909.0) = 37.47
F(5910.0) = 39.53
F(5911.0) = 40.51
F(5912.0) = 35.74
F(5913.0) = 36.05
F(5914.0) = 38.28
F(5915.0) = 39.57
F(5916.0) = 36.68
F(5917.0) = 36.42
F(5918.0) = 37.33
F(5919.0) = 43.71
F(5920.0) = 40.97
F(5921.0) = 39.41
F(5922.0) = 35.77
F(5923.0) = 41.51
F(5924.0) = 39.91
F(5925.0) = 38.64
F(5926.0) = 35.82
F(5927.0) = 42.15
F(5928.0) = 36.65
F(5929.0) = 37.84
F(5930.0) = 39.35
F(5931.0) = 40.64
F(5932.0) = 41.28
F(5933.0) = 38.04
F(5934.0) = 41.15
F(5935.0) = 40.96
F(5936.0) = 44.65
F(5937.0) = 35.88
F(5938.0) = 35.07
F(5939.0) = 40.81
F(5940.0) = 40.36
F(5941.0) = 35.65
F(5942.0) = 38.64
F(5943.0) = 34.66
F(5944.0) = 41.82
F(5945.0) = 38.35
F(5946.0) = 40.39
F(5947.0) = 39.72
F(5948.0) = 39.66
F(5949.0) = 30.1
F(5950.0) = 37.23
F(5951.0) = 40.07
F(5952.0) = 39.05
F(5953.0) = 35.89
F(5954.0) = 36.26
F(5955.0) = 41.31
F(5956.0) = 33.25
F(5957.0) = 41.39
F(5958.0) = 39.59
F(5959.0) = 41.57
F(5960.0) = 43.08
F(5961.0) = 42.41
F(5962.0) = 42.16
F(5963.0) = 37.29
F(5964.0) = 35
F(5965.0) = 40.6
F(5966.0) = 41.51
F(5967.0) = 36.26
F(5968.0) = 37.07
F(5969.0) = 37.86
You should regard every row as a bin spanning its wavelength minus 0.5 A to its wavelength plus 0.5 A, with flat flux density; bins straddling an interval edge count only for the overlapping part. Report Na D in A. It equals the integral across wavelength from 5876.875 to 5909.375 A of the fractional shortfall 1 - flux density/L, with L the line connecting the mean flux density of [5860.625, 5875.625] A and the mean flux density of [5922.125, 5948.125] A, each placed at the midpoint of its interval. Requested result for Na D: 2.7 A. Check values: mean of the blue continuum 39.4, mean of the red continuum 39.2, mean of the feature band 36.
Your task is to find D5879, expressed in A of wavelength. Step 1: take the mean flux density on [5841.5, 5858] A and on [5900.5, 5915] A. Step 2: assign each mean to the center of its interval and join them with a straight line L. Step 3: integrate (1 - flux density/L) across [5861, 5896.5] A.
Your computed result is 1.9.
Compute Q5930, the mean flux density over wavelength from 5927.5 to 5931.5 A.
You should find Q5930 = 38.6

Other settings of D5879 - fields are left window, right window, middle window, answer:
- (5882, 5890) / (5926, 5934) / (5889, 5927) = 0.6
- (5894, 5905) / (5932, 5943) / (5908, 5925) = -0.7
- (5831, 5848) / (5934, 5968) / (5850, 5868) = 0.5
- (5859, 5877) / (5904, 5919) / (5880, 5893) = 1.5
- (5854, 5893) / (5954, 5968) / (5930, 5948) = -0.2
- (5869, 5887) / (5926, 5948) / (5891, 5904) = 1.5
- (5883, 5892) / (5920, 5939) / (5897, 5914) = -0.8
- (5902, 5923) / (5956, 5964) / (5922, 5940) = 0.0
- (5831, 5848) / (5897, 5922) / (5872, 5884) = -0.2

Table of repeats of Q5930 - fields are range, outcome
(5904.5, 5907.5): 39.3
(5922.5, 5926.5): 39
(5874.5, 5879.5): 40.5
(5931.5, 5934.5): 40.2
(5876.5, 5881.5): 38.9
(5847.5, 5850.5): 39.9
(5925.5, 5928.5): 38.2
